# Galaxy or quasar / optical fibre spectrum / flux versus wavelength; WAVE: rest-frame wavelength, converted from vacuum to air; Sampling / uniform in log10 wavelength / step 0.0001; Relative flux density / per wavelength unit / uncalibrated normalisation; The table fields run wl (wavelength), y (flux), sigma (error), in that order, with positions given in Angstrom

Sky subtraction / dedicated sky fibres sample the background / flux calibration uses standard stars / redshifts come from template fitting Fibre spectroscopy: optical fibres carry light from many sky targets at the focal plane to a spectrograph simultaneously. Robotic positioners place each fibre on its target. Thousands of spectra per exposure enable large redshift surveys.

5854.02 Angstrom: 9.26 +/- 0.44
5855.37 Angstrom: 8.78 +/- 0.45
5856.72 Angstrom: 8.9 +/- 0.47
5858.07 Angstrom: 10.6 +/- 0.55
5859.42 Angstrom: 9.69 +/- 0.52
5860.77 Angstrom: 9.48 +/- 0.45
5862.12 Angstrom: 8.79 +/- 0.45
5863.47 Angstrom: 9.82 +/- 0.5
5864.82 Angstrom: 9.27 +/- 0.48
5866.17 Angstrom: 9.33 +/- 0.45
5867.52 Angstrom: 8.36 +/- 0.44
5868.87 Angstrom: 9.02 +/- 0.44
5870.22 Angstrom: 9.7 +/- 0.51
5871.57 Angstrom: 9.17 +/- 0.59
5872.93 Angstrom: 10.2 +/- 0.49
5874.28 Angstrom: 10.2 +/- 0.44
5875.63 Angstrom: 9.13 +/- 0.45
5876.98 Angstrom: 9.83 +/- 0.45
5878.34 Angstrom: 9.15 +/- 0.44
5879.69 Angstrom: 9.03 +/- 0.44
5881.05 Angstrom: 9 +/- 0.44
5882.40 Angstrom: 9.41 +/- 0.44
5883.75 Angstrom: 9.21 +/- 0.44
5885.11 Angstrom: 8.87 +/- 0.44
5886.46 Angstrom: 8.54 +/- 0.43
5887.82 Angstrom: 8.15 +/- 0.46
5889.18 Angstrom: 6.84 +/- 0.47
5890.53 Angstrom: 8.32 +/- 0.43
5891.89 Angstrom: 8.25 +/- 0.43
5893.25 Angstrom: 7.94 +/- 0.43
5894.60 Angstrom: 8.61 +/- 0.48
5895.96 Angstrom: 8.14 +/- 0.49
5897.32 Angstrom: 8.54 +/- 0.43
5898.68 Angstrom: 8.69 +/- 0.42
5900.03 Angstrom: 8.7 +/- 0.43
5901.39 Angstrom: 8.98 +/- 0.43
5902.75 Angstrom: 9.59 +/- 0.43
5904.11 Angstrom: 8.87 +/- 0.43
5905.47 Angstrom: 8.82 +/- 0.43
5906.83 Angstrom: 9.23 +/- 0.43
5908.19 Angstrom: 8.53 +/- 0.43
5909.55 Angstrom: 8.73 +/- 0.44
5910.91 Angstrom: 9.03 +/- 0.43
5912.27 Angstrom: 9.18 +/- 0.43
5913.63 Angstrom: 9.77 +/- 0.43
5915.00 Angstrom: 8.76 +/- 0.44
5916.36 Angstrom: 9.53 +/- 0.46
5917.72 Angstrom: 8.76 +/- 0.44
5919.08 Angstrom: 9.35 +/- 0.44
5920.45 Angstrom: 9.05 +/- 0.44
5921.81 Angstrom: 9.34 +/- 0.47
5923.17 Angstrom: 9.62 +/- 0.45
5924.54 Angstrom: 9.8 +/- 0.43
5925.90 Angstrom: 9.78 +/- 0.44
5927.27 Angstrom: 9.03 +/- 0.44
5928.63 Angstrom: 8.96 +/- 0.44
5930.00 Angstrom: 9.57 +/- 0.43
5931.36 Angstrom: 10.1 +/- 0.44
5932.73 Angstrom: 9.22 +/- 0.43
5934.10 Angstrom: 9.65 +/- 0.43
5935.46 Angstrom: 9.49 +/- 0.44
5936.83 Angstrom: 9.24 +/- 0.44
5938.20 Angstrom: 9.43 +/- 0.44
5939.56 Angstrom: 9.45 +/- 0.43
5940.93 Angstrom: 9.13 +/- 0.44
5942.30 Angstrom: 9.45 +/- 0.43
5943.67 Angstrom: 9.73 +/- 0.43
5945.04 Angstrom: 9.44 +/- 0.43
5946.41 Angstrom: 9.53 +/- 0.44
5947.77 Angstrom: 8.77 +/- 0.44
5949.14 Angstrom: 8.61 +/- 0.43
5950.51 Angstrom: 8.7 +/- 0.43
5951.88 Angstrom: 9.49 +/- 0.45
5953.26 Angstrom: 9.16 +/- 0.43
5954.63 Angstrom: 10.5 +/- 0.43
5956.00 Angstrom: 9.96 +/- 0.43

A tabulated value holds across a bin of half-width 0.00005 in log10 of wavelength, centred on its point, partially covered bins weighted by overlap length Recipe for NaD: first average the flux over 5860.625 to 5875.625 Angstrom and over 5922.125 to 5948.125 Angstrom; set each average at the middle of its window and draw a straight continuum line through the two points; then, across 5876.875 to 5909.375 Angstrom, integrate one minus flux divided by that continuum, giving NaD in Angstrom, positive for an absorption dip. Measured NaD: 2.4 Angstrom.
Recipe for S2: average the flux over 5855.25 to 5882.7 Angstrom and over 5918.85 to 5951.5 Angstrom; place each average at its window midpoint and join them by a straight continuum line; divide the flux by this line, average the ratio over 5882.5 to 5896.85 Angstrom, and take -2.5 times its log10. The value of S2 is 0.13 mag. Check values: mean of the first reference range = 9.38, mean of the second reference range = 9.35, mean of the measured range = 8.33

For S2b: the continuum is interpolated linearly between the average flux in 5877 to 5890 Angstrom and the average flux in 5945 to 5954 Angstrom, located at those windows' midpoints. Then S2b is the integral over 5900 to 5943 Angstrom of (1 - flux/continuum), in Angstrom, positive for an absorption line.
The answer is -1.6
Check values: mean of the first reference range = 8.74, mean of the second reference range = 9.08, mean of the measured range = 9.26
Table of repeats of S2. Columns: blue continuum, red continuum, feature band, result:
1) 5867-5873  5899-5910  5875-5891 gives 0.038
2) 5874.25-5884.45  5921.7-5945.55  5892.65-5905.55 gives 0.082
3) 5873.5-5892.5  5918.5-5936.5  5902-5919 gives 0.018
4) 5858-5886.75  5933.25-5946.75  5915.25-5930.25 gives 0.011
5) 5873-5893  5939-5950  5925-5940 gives -0.032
